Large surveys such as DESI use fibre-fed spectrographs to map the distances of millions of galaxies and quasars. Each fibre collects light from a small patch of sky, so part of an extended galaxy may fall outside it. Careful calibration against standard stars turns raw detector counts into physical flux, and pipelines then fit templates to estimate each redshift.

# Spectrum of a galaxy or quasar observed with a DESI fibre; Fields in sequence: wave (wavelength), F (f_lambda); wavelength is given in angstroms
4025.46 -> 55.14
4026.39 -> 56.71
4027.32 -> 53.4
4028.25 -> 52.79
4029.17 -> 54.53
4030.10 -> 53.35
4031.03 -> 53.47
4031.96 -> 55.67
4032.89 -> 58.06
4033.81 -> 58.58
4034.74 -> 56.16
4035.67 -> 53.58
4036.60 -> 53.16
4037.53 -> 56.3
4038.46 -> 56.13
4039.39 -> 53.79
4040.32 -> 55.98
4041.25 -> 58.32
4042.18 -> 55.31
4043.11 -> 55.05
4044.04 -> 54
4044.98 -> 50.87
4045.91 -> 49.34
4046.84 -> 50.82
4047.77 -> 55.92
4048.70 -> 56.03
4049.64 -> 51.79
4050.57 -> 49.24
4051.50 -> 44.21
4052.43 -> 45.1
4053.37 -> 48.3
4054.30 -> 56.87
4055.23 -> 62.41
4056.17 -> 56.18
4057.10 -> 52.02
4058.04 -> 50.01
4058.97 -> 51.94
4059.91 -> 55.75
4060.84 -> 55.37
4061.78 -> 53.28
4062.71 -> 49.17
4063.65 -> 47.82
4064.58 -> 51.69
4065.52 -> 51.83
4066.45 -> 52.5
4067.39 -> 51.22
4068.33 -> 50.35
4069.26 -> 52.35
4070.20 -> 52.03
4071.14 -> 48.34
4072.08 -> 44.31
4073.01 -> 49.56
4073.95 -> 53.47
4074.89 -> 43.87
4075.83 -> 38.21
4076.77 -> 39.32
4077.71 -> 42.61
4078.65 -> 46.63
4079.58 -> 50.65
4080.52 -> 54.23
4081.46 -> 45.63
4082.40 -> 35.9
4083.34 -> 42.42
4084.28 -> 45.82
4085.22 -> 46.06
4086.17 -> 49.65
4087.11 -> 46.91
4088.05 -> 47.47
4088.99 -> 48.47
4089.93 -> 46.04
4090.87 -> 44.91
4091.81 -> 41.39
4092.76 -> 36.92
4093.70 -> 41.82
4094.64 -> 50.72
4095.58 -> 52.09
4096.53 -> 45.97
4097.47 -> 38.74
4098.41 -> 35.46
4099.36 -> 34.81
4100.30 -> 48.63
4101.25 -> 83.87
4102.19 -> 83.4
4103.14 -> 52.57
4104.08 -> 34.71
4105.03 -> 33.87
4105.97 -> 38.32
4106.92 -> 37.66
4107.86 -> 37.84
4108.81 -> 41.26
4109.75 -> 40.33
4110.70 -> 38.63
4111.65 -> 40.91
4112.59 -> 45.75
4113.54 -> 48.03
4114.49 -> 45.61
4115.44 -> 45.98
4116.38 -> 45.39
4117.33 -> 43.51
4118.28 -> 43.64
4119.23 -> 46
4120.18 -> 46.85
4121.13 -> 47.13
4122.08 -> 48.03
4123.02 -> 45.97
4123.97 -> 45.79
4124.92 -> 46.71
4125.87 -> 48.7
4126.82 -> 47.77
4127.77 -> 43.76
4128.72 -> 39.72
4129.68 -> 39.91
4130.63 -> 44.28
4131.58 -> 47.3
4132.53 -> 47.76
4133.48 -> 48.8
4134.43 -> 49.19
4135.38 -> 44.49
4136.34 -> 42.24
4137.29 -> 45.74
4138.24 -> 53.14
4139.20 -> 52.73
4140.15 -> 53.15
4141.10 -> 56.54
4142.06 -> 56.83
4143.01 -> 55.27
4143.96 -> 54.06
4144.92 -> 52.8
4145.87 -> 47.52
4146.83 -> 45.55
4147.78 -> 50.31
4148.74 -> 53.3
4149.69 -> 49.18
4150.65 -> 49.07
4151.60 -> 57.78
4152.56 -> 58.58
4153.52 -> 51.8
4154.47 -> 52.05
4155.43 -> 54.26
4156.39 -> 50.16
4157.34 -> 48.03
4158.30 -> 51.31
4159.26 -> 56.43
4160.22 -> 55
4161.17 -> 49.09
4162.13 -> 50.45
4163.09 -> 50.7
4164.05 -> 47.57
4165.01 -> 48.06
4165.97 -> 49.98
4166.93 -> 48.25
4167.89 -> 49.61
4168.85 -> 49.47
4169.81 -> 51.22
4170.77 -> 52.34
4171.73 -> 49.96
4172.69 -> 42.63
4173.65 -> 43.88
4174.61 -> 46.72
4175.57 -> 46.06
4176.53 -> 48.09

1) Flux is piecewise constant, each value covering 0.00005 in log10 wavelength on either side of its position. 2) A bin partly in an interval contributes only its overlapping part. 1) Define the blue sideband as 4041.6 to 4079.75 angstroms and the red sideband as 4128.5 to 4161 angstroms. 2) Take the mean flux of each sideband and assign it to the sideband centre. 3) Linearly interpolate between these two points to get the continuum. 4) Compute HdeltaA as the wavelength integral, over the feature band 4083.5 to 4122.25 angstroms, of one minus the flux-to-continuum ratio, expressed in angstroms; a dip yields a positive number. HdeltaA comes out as 3.82 angstroms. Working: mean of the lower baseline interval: 50.6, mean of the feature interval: 45.6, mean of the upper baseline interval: 50.5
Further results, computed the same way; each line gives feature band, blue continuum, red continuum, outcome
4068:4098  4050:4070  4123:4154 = 3.00 angstroms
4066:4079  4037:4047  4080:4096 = 0.30 angstroms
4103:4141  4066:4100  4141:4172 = 3.17 angstroms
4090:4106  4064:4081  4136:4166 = 0.76 angstroms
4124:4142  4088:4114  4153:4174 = 0.12 angstroms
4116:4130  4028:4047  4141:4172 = 1.89 angstroms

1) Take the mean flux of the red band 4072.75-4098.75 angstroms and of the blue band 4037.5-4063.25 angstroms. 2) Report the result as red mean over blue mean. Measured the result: 0.8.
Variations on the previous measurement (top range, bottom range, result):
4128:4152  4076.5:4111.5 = 1.09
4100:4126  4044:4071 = 0.90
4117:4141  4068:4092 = 1.00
